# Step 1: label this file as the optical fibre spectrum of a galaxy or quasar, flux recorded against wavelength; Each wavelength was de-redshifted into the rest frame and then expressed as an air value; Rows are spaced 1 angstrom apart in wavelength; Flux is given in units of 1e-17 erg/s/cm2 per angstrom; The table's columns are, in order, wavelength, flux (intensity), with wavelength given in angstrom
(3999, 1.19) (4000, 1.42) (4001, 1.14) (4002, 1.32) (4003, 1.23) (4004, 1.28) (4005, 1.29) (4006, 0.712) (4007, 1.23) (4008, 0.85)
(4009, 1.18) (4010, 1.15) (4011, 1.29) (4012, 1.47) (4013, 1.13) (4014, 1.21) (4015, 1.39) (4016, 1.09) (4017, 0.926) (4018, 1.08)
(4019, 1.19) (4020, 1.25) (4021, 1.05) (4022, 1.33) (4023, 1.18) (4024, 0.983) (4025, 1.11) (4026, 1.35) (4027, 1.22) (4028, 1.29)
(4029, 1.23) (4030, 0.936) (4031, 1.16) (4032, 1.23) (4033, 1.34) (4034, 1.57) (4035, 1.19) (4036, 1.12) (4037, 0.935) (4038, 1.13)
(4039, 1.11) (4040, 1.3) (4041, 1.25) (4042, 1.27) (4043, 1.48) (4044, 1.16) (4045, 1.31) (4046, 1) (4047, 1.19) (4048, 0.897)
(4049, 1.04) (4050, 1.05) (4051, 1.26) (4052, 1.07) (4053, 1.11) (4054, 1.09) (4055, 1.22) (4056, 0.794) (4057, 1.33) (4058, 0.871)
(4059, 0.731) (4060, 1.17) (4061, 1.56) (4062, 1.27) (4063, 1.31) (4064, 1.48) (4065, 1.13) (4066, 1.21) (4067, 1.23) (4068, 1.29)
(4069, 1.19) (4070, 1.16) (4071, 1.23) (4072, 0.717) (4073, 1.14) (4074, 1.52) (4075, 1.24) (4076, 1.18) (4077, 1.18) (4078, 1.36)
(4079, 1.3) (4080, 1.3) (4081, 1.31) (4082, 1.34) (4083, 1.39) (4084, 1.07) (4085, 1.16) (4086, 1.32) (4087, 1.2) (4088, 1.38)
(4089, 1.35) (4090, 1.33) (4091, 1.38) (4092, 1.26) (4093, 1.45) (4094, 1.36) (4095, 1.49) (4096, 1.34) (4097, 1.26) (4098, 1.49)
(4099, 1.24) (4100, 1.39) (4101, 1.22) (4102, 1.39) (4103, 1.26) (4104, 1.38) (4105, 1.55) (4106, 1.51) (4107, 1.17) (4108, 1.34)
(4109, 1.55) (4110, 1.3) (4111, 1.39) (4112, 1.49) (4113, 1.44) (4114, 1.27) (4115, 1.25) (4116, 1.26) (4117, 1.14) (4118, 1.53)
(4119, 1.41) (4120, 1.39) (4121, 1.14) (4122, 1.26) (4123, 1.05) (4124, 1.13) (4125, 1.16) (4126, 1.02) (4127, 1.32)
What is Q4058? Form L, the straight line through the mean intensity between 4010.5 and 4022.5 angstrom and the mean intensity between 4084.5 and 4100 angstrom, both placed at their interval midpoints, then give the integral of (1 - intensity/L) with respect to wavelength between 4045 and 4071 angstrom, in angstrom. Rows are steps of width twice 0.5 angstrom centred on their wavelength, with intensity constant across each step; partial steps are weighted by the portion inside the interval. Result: 2.54 angstrom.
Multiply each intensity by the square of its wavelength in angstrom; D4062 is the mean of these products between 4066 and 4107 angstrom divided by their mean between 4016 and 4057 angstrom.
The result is 1.14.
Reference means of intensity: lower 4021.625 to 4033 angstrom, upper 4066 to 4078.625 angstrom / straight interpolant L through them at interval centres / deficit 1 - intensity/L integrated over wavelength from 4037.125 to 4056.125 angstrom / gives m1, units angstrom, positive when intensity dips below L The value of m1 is 0.8 angstrom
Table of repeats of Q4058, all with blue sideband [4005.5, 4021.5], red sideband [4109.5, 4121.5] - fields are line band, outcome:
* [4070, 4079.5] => 0.39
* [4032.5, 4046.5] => -0.46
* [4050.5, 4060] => 1.24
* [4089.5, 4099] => -0.54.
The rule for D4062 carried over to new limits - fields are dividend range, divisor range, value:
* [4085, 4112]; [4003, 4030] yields 1.21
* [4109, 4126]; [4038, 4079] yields 1.12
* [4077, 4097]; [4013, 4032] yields 1.16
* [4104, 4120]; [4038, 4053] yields 1.22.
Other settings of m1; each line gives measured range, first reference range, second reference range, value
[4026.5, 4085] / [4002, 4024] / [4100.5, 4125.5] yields 1.9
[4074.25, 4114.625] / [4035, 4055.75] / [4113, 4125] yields -3.7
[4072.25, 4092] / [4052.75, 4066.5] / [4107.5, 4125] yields -0.9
